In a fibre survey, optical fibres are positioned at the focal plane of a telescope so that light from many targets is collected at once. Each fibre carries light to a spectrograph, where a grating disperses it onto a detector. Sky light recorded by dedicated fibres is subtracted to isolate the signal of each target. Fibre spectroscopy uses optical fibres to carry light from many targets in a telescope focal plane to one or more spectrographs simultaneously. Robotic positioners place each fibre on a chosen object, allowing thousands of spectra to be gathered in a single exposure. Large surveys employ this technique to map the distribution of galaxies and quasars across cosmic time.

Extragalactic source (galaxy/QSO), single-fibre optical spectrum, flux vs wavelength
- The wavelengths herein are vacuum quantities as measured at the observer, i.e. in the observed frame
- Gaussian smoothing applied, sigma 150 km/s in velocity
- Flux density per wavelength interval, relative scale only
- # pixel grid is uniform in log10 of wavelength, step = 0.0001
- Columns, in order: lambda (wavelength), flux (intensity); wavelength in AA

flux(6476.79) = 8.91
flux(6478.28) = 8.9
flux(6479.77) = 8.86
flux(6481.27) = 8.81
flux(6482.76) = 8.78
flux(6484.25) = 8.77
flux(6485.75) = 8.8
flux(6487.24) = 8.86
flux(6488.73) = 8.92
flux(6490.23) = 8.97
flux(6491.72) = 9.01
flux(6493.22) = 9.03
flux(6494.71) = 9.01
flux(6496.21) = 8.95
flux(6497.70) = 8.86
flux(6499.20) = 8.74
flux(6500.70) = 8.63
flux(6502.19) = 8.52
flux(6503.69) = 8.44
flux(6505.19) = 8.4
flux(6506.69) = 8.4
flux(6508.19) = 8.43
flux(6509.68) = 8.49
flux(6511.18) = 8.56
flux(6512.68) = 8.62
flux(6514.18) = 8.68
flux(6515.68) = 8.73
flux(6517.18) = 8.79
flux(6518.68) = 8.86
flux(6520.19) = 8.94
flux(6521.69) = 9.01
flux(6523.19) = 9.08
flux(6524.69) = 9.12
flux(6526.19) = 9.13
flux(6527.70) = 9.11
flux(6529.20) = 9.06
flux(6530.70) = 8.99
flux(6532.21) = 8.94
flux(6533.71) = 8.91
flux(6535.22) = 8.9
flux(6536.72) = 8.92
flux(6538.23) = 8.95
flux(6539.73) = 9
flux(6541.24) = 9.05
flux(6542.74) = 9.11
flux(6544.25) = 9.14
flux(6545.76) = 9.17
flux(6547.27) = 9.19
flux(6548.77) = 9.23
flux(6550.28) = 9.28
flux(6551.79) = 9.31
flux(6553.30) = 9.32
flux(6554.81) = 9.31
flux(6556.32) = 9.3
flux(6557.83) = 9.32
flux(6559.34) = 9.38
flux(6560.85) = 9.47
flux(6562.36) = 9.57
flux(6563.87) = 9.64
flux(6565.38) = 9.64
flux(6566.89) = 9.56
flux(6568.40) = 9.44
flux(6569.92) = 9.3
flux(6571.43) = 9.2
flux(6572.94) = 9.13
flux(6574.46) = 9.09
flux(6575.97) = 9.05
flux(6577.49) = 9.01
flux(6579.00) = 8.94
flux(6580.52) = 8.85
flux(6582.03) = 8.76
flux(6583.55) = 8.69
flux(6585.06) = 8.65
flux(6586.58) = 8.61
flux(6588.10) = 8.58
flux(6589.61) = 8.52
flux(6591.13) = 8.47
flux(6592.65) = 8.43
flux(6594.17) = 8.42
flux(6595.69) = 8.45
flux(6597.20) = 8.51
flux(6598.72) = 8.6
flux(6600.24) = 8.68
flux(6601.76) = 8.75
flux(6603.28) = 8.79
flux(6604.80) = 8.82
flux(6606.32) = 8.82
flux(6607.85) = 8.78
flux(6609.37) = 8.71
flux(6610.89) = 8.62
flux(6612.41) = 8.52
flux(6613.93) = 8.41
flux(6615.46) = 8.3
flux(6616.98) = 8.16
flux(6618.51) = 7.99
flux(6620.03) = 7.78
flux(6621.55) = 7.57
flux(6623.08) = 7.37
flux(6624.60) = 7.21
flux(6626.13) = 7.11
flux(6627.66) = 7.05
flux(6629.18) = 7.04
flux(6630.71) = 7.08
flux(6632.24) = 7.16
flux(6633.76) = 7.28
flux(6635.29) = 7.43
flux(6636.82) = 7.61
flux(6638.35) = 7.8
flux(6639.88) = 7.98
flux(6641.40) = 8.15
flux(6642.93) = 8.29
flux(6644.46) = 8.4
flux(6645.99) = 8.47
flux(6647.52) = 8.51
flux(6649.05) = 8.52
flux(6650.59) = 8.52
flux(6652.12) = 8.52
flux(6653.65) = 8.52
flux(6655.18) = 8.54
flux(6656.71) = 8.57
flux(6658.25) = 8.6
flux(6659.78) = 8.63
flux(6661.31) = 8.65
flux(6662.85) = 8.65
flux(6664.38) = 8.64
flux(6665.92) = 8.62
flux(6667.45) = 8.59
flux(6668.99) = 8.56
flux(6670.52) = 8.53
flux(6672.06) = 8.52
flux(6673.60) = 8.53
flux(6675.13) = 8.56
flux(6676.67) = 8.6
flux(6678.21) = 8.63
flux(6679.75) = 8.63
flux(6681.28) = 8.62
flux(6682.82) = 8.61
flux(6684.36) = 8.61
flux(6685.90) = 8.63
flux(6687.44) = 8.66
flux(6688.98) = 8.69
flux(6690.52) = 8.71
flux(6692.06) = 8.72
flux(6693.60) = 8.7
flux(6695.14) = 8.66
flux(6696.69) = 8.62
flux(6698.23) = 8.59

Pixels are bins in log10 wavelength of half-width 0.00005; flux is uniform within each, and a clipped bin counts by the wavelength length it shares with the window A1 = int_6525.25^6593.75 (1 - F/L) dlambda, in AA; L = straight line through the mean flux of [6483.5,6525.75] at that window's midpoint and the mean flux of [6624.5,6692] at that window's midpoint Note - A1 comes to -3.8 AA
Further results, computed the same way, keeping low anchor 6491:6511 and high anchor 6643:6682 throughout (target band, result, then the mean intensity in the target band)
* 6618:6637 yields 2.8 AA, 7.34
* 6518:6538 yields -0.8 AA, 8.99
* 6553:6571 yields -1.7 AA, 9.44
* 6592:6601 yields 0.1 AA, 8.52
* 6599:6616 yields -0.1 AA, 8.65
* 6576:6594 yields -0.1 AA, 8.69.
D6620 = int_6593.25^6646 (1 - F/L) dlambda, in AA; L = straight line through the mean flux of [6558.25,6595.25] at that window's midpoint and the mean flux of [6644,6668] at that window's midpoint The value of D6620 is 4.3 AA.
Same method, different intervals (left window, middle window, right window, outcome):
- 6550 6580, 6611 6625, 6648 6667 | 1.45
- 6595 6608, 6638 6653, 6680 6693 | 0.59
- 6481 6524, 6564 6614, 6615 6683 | -2.51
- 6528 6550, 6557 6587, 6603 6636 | -2.07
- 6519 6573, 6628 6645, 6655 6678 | 2.15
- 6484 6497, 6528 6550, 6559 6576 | 0.41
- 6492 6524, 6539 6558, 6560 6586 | -0.43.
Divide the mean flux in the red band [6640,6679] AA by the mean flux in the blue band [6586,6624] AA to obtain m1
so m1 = 1.01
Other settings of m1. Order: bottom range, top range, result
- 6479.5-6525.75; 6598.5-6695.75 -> 0.95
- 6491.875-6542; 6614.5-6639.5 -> 0.85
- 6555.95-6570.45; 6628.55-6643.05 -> 0.80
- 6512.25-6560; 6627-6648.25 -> 0.85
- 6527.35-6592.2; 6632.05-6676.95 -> 0.92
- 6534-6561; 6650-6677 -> 0.93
